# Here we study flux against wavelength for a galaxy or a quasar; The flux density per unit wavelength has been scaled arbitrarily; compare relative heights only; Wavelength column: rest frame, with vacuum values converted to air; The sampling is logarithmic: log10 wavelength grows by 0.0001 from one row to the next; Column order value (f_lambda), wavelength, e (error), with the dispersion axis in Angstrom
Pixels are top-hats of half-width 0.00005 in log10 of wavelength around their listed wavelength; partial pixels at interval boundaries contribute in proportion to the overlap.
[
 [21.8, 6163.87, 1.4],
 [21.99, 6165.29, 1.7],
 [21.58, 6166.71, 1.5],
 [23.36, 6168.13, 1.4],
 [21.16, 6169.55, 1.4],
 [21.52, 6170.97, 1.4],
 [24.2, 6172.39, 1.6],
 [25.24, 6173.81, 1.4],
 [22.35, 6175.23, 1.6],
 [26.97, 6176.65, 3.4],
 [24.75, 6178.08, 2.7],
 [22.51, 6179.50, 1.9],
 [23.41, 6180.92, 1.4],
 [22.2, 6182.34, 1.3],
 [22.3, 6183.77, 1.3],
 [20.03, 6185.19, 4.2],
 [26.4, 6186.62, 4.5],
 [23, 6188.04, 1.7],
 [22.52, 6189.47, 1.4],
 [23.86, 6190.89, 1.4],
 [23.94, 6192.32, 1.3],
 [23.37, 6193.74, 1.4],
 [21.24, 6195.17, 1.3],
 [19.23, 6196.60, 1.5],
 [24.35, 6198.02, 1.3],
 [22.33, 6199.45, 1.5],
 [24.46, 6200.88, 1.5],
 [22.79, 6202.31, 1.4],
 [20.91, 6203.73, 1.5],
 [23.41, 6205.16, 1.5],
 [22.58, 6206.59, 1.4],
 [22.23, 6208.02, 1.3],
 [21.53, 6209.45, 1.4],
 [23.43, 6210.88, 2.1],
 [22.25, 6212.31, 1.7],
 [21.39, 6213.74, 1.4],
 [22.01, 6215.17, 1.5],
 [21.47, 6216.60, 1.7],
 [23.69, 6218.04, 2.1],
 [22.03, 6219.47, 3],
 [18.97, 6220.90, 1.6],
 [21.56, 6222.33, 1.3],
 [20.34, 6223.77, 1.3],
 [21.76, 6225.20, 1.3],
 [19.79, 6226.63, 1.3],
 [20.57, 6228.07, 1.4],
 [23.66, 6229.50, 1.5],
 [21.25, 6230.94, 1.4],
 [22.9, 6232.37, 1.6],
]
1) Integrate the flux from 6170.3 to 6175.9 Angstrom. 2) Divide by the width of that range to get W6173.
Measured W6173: 23.4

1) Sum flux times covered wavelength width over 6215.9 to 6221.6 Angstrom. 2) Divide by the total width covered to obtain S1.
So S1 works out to 21.5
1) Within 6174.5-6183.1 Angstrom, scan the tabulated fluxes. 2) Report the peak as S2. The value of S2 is 26.97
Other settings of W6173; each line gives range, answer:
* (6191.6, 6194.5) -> 23.6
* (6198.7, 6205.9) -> 22.8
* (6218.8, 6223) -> 20.9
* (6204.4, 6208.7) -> 22.7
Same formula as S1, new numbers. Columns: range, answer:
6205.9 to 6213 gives 22.4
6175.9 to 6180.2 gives 24.7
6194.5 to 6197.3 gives 20.2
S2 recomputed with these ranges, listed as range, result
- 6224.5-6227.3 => 21.76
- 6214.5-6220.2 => 23.69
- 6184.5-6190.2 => 26.4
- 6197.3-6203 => 24.46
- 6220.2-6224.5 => 21.56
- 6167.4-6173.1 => 24.2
